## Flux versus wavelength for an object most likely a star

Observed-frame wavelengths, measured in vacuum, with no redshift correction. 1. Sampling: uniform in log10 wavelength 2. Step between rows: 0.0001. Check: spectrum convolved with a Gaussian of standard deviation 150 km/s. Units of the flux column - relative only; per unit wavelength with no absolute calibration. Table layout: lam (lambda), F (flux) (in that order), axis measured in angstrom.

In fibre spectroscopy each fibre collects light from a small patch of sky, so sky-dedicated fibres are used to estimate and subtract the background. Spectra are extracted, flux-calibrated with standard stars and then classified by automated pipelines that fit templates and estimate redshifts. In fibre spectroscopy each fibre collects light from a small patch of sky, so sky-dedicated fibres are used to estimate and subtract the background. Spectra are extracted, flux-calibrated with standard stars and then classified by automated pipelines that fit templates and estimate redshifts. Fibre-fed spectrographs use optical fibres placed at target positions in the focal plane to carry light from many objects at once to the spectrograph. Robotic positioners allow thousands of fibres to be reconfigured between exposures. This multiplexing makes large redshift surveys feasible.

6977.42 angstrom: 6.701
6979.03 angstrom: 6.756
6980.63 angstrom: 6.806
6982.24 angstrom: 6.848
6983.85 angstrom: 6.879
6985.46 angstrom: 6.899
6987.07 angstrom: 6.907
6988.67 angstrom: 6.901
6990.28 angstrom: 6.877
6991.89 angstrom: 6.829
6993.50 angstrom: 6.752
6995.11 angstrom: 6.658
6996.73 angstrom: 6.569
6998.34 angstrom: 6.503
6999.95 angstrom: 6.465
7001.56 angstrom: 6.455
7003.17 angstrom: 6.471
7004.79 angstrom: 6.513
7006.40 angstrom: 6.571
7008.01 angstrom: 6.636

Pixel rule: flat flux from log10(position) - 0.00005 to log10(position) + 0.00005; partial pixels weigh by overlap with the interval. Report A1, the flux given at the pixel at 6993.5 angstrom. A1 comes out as 6.752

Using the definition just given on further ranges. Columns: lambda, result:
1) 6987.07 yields 6.907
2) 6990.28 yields 6.877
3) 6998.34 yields 6.503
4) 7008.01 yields 6.636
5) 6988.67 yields 6.901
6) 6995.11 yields 6.658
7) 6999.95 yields 6.465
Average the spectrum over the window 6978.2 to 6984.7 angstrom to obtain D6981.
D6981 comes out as 6.82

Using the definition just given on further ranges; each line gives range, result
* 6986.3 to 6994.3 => 6.86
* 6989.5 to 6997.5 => 6.73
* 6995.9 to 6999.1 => 6.52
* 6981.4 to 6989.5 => 6.89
